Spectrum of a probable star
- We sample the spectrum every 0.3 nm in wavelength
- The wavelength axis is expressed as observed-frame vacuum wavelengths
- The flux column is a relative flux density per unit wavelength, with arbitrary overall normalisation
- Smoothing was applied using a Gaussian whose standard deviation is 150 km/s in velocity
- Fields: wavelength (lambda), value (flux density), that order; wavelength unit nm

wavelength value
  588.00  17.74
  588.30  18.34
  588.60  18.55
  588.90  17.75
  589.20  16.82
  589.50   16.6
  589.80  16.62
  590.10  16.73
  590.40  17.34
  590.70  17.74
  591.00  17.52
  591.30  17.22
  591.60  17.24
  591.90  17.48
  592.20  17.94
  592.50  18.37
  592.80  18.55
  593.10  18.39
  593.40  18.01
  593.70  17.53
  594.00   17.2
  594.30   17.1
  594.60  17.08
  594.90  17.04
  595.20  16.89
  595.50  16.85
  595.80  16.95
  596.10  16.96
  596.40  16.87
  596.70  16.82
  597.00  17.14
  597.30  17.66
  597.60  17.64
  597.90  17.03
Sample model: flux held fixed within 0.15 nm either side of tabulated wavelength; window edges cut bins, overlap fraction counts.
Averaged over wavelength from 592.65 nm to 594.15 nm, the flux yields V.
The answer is 17.9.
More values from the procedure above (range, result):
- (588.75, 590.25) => 16.9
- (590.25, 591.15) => 17.5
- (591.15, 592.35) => 17.5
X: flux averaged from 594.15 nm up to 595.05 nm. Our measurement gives 17.1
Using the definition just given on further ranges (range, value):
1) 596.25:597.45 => 17.1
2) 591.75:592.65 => 17.9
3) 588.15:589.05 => 18.2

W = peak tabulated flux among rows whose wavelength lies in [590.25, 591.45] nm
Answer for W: 17.74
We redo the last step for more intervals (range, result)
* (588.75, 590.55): 17.75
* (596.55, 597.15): 17.14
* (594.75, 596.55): 17.04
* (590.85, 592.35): 17.94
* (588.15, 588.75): 18.55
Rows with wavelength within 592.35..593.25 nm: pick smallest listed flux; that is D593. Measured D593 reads 18.37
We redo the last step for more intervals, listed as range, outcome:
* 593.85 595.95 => 16.85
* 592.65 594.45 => 17.1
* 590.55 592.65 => 17.22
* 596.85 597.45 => 17.14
